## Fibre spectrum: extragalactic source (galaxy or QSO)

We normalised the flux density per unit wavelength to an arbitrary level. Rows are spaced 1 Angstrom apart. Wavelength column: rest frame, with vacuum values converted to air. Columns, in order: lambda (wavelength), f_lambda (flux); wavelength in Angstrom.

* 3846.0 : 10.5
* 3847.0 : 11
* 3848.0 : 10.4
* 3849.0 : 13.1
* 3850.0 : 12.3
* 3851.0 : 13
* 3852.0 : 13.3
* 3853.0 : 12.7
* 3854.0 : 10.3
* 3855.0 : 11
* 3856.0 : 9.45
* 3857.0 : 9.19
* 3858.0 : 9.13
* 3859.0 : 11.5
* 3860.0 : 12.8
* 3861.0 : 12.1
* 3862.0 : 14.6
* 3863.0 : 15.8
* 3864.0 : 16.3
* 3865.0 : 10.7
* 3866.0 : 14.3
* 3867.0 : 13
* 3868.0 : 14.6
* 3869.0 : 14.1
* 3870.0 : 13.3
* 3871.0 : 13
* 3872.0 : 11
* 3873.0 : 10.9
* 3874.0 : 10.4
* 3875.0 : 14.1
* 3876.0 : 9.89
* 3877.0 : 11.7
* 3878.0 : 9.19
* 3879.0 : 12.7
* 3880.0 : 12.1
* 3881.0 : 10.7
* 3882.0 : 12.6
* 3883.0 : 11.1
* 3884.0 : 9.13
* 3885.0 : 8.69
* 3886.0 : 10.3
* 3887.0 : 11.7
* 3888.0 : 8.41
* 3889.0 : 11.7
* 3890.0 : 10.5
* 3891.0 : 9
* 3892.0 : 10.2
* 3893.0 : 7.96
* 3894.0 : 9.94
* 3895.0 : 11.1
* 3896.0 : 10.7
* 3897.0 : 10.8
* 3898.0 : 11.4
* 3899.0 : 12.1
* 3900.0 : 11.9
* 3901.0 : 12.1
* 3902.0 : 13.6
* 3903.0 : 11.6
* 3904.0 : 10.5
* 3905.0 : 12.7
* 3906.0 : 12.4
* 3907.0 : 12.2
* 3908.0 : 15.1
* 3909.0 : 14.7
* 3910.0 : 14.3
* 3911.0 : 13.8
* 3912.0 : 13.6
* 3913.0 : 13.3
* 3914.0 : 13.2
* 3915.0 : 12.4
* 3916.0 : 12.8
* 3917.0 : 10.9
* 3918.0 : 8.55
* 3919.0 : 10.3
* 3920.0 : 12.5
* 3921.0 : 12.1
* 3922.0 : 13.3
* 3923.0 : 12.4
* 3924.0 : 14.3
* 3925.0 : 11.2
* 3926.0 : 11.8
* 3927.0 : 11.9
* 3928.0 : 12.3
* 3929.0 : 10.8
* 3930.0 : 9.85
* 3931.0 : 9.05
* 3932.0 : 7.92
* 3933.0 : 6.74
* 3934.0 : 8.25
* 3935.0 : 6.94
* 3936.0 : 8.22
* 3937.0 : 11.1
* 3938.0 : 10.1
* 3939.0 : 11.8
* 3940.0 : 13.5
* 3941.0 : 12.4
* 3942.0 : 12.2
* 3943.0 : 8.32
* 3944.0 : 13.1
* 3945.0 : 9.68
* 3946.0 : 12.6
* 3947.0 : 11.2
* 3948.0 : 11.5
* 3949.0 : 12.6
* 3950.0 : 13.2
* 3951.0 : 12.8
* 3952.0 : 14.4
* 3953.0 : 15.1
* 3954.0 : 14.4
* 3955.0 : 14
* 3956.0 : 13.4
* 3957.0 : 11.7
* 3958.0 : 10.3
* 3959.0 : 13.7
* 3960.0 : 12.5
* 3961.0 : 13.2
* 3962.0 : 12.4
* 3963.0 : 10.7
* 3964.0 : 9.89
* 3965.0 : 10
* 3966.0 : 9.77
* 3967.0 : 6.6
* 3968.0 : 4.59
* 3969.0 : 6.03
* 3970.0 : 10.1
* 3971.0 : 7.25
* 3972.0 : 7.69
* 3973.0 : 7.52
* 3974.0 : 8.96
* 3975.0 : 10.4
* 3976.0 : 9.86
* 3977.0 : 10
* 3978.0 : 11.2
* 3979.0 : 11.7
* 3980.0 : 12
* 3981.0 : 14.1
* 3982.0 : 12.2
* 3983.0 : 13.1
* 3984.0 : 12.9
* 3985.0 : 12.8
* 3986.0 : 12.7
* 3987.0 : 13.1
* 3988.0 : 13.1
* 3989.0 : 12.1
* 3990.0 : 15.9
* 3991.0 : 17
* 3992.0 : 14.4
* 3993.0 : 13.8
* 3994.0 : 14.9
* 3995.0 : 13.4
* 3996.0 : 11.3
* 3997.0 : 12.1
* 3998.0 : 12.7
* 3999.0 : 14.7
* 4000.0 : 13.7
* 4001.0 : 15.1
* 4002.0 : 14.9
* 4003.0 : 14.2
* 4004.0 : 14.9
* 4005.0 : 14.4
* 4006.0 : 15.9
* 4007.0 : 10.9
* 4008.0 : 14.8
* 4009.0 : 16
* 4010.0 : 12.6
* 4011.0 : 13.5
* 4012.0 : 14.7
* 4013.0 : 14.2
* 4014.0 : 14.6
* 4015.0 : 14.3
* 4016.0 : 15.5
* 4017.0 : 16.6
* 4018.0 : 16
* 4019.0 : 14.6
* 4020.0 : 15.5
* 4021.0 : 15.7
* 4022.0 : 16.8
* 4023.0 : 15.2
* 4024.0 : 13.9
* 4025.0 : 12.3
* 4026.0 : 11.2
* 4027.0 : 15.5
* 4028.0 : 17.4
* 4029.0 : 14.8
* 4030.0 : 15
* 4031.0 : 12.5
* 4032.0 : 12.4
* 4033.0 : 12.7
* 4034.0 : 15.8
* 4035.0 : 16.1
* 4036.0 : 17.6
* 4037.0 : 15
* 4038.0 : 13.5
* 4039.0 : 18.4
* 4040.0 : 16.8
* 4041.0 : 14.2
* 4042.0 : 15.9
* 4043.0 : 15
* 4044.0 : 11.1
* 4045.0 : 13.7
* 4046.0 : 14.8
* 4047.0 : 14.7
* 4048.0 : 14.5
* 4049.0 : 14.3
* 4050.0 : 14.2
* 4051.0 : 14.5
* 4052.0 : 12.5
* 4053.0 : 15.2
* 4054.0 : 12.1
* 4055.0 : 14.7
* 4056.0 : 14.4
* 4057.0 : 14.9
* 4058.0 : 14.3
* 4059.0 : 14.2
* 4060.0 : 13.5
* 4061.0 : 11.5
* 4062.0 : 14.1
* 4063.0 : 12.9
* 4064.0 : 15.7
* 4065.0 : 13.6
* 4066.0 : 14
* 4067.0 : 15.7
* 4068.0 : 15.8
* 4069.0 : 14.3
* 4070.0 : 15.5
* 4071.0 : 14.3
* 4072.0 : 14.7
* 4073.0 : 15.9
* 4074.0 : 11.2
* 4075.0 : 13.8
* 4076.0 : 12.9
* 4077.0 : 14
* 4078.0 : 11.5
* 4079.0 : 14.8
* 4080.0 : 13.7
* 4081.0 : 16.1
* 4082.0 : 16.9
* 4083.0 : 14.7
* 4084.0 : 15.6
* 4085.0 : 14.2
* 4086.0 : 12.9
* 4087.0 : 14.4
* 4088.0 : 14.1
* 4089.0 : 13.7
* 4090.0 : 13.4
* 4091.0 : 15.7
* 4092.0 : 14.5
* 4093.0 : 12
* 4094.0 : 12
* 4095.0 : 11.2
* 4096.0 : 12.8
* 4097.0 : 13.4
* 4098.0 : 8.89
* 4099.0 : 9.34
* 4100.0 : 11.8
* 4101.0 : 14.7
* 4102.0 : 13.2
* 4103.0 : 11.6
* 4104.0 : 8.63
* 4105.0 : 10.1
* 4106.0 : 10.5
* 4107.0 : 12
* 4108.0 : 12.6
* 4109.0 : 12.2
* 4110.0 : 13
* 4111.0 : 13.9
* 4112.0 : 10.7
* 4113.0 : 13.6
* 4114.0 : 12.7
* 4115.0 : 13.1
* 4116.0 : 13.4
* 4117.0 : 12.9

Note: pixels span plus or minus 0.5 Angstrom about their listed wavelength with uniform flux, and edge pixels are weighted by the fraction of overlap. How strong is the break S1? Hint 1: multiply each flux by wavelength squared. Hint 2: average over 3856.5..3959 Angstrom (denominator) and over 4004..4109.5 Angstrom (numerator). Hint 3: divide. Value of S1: 1.3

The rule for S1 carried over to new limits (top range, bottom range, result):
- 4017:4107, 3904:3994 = 1.27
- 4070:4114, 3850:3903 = 1.26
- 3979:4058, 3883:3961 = 1.30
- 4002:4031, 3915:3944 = 1.41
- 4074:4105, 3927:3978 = 1.32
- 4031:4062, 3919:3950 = 1.38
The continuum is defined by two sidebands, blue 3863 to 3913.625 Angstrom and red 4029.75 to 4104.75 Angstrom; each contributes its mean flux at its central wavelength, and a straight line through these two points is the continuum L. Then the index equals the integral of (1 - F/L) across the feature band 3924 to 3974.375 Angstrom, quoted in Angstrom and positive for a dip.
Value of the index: 7.2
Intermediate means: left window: 11.9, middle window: 10.7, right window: 13.9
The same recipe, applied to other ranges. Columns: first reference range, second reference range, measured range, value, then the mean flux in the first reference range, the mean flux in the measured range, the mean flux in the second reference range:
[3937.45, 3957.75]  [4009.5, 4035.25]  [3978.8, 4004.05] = 0.19 Angstrom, 12.4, 13.6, 14.6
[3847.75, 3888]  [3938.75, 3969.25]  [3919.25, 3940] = 1.72 Angstrom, 11.9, 10.7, 11.6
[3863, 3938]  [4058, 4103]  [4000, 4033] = -4.11 Angstrom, 11.5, 14.5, 13.7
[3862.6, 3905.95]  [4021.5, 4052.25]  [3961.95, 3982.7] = 5.75 Angstrom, 11.6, 9.64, 14.6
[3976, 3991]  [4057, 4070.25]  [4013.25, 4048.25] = -3.20 Angstrom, 12.7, 14.8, 14.2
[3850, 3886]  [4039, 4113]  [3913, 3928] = 0.39 Angstrom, 11.9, 12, 13.6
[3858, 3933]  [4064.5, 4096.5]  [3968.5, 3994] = 2.37 Angstrom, 11.8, 11.7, 14.1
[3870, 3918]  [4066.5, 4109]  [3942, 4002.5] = 1.79 Angstrom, 11.6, 11.9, 13.3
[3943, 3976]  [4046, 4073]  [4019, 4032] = -1.42 Angstrom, 10.9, 14.6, 14.3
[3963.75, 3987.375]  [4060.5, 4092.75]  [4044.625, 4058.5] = -1.03 Angstrom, 10.2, 14.2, 14.2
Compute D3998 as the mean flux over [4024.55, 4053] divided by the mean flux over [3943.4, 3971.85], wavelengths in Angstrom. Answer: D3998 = 1.3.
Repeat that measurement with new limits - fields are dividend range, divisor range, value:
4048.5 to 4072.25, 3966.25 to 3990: 1.35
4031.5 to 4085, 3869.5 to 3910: 1.27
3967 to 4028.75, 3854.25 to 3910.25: 1.12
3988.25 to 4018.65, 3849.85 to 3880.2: 1.17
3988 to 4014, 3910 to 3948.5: 1.25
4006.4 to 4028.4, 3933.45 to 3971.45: 1.32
